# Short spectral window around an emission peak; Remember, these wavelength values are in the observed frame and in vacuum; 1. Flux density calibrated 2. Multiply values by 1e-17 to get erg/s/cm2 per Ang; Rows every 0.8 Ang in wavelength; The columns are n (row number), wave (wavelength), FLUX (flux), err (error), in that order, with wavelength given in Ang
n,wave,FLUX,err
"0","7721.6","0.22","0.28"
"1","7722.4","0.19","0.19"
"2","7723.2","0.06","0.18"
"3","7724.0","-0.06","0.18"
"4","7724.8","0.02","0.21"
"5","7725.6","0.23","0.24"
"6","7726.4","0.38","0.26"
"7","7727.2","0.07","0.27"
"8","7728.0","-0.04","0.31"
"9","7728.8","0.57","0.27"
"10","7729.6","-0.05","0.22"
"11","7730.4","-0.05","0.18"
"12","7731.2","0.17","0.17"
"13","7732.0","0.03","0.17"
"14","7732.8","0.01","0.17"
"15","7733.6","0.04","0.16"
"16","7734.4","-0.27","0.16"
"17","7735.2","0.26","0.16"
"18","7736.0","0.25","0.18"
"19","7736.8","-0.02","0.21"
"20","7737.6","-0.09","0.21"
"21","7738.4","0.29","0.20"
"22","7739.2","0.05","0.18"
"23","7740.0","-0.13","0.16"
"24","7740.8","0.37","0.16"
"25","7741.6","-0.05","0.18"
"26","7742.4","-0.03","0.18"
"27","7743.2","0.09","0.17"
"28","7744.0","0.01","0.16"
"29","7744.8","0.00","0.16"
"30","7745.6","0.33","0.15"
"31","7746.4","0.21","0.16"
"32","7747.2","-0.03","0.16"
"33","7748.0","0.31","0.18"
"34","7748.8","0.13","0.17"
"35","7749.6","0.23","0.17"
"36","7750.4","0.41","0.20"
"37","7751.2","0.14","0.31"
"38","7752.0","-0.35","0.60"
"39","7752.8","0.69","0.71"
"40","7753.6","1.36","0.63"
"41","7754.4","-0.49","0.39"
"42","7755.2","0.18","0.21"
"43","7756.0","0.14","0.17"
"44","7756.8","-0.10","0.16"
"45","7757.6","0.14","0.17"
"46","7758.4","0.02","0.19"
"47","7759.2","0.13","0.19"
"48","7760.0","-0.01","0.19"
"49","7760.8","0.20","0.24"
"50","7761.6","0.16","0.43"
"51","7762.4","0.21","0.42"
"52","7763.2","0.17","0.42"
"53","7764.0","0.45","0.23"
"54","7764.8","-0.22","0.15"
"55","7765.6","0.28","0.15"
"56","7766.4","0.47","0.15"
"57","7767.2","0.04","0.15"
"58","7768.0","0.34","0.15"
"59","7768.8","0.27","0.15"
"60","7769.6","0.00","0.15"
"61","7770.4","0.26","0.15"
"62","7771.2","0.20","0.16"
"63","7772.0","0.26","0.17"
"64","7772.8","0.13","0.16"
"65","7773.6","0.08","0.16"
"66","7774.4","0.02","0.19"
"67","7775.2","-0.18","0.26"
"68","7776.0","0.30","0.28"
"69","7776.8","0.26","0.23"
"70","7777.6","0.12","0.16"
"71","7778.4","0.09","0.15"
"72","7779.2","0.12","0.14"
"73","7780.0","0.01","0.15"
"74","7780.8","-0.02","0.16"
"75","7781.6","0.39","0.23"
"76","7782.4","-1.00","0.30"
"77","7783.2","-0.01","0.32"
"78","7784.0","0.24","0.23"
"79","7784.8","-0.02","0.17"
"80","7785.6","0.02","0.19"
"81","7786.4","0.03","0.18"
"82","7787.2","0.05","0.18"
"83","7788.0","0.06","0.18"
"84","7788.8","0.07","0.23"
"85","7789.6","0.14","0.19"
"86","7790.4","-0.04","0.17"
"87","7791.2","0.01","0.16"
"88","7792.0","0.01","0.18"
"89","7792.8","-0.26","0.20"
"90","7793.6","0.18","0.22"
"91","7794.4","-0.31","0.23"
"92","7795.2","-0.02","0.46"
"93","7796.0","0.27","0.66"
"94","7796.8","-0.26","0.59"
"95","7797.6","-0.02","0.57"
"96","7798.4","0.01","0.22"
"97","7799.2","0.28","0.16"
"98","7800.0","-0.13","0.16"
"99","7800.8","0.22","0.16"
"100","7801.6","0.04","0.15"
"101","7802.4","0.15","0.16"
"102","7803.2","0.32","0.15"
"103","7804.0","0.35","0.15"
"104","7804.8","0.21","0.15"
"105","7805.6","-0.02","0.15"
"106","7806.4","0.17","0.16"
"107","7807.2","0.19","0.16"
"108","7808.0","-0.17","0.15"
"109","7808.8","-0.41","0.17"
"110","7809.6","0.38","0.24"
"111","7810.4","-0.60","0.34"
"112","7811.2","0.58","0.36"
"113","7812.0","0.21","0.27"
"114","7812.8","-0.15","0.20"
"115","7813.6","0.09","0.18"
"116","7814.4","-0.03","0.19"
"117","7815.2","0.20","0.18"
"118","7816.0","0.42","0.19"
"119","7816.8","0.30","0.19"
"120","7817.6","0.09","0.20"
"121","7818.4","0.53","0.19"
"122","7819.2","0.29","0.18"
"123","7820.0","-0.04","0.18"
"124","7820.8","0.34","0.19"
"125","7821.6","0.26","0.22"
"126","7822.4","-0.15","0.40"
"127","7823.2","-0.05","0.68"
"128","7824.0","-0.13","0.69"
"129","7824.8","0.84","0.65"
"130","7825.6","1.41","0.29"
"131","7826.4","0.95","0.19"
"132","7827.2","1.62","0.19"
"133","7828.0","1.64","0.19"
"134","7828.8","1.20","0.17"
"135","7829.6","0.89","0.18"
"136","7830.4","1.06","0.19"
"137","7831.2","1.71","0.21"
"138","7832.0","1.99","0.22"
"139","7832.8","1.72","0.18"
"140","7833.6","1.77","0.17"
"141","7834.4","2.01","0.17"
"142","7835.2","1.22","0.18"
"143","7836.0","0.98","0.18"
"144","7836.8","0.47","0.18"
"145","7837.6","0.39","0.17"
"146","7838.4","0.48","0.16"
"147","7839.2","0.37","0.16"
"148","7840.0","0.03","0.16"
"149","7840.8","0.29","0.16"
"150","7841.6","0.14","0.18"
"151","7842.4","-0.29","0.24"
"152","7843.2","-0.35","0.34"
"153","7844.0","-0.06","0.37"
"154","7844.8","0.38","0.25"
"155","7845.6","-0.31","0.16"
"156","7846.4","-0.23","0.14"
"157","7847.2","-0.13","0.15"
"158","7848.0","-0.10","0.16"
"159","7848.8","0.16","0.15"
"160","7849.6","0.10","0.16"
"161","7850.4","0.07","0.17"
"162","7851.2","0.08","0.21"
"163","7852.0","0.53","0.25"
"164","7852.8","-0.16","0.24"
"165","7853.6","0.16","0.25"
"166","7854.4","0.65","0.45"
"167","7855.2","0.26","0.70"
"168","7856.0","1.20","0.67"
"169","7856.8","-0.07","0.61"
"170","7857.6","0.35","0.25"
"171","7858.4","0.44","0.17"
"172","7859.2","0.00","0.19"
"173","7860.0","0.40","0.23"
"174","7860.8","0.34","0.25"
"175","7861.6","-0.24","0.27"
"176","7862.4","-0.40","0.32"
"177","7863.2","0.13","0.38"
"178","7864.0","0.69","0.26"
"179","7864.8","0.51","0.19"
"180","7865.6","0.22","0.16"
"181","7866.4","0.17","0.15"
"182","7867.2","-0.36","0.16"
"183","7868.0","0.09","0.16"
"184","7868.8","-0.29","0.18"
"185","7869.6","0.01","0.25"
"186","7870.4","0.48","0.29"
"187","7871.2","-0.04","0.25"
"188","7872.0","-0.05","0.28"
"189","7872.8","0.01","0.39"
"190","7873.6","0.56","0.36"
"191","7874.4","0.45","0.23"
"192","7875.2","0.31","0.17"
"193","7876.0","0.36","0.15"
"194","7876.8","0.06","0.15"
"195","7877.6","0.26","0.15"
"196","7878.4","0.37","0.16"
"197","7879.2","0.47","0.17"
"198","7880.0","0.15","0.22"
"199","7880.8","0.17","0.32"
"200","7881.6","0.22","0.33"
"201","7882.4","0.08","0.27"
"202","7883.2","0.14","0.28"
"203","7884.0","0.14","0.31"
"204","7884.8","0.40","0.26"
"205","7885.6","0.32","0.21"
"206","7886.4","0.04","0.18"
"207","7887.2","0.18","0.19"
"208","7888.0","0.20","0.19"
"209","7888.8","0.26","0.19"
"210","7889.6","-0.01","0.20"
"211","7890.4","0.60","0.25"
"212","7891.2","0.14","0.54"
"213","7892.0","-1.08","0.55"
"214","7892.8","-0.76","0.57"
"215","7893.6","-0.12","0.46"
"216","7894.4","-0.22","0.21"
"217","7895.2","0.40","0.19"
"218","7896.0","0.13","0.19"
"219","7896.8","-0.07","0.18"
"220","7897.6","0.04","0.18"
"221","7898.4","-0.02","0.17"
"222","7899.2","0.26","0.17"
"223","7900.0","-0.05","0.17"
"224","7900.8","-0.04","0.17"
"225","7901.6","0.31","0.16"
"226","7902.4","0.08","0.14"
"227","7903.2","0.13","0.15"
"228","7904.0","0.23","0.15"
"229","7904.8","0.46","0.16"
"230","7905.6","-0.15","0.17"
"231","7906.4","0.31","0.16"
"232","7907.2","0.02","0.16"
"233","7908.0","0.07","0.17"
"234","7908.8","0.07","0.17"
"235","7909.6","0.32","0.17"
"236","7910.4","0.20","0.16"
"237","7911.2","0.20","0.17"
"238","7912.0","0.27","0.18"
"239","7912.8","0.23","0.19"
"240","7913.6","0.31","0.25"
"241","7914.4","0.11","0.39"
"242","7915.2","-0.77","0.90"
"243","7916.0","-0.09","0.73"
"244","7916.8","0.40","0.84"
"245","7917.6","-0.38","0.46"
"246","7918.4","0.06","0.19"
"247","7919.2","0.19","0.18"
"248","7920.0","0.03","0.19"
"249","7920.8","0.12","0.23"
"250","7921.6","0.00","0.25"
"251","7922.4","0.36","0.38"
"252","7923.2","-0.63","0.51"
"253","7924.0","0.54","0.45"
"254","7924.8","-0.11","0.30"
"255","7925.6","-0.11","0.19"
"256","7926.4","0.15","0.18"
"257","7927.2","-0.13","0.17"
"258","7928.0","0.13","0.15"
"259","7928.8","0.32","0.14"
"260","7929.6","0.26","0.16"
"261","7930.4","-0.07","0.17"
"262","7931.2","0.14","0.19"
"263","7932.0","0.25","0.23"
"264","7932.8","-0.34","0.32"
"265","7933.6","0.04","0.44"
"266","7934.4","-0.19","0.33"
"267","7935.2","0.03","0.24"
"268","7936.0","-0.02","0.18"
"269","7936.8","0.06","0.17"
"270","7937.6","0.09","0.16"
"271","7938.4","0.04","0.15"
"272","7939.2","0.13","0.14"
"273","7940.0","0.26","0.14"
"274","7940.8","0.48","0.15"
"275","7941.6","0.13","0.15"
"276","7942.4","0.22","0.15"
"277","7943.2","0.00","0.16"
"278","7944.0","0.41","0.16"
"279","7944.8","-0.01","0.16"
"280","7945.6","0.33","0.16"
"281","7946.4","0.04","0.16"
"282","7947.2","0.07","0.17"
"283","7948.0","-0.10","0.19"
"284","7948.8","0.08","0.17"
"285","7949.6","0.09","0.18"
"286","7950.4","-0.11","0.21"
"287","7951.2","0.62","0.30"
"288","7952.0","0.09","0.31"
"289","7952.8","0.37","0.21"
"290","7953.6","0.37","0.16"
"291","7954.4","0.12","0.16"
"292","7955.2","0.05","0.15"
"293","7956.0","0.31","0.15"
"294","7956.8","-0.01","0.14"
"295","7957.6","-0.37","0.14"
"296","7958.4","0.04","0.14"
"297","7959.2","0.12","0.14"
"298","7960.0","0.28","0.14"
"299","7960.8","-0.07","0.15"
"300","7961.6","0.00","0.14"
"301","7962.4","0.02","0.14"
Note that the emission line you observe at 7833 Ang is [O II]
